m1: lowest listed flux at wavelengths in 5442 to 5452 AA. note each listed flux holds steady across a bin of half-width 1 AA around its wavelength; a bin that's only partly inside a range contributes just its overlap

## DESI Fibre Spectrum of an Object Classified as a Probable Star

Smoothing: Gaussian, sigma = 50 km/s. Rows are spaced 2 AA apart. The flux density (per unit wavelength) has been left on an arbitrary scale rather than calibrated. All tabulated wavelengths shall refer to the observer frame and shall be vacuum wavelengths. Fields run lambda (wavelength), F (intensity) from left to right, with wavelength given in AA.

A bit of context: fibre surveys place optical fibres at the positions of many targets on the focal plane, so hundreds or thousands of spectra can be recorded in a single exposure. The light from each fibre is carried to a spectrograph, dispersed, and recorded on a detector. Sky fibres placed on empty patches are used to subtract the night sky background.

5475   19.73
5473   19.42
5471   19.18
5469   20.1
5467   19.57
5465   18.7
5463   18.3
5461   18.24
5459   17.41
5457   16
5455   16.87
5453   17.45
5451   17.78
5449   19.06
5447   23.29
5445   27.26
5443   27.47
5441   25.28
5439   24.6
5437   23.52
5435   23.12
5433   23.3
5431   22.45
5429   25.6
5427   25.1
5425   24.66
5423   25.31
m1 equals 17.78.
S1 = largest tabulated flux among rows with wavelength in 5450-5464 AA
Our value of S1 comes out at 18.3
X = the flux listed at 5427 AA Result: 25.1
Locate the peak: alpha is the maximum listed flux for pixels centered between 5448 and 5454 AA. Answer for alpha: 19.06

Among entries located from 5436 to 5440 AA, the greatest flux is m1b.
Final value 24.6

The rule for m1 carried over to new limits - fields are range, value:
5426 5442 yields 22.45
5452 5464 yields 16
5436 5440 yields 23.52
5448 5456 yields 16.87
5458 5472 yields 17.41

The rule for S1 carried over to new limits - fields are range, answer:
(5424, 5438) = 25.6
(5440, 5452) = 27.47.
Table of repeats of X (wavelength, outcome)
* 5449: 19.06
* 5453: 17.45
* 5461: 18.24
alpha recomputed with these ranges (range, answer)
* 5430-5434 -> 23.3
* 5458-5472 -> 20.1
